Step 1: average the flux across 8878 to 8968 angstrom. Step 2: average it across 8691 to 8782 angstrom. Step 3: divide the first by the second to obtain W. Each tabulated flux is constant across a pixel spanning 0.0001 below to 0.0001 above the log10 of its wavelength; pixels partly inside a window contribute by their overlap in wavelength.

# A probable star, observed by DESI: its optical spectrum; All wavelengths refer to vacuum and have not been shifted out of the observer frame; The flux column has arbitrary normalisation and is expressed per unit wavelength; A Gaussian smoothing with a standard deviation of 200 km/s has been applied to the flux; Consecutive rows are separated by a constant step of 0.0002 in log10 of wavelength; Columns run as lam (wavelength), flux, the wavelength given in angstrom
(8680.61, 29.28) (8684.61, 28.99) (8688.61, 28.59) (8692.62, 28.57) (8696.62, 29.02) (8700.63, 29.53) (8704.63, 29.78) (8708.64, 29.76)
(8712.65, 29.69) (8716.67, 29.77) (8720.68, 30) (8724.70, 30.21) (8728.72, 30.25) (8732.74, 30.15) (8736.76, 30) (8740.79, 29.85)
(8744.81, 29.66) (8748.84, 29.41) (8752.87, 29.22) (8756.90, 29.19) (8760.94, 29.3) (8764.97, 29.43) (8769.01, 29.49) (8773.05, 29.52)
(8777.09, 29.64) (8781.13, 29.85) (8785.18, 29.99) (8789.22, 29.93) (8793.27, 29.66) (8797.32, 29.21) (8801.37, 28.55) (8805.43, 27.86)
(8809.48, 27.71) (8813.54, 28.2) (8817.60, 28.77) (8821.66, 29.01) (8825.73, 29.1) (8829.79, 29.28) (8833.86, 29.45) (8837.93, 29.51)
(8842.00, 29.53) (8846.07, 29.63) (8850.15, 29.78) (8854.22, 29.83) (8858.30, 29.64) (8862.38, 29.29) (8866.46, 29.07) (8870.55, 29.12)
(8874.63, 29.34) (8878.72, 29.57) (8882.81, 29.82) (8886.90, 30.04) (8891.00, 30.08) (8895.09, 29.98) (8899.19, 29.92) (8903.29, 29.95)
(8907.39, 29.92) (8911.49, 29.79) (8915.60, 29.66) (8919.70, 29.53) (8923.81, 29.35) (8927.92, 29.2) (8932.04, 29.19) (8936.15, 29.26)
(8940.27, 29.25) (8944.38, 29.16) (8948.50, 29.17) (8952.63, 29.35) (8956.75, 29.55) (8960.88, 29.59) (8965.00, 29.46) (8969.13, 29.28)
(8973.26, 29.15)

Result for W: 1.00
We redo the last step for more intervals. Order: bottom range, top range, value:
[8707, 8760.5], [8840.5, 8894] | 0.99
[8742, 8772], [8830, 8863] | 1.01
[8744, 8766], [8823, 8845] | 1.00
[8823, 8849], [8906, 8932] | 1.00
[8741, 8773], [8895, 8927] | 1.01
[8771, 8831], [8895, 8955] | 1.01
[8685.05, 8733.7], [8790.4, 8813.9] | 0.97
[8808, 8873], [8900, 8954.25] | 1.01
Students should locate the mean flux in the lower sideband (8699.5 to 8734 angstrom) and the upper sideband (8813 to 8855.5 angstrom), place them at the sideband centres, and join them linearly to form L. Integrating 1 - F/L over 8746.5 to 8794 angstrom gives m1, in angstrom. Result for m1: 0.1 angstrom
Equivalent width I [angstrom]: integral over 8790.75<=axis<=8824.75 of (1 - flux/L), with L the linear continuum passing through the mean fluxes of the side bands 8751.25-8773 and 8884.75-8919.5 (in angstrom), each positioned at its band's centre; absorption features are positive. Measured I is 1.00 angstrom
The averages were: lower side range 29.3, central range 28.6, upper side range 29.9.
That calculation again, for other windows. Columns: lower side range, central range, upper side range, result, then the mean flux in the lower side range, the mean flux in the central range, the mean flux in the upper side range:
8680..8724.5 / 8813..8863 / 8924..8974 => 0.0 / 29.4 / 29.3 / 29.3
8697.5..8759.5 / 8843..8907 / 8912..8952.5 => -0.5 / 29.7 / 29.7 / 29.3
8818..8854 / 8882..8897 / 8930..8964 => -0.3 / 29.4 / 30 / 29.3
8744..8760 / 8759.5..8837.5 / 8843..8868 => 0.7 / 29.3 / 29.2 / 29.6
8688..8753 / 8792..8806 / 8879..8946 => 0.4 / 29.6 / 28.9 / 29.6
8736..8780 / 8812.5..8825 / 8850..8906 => 0.4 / 29.5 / 28.7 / 29.7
